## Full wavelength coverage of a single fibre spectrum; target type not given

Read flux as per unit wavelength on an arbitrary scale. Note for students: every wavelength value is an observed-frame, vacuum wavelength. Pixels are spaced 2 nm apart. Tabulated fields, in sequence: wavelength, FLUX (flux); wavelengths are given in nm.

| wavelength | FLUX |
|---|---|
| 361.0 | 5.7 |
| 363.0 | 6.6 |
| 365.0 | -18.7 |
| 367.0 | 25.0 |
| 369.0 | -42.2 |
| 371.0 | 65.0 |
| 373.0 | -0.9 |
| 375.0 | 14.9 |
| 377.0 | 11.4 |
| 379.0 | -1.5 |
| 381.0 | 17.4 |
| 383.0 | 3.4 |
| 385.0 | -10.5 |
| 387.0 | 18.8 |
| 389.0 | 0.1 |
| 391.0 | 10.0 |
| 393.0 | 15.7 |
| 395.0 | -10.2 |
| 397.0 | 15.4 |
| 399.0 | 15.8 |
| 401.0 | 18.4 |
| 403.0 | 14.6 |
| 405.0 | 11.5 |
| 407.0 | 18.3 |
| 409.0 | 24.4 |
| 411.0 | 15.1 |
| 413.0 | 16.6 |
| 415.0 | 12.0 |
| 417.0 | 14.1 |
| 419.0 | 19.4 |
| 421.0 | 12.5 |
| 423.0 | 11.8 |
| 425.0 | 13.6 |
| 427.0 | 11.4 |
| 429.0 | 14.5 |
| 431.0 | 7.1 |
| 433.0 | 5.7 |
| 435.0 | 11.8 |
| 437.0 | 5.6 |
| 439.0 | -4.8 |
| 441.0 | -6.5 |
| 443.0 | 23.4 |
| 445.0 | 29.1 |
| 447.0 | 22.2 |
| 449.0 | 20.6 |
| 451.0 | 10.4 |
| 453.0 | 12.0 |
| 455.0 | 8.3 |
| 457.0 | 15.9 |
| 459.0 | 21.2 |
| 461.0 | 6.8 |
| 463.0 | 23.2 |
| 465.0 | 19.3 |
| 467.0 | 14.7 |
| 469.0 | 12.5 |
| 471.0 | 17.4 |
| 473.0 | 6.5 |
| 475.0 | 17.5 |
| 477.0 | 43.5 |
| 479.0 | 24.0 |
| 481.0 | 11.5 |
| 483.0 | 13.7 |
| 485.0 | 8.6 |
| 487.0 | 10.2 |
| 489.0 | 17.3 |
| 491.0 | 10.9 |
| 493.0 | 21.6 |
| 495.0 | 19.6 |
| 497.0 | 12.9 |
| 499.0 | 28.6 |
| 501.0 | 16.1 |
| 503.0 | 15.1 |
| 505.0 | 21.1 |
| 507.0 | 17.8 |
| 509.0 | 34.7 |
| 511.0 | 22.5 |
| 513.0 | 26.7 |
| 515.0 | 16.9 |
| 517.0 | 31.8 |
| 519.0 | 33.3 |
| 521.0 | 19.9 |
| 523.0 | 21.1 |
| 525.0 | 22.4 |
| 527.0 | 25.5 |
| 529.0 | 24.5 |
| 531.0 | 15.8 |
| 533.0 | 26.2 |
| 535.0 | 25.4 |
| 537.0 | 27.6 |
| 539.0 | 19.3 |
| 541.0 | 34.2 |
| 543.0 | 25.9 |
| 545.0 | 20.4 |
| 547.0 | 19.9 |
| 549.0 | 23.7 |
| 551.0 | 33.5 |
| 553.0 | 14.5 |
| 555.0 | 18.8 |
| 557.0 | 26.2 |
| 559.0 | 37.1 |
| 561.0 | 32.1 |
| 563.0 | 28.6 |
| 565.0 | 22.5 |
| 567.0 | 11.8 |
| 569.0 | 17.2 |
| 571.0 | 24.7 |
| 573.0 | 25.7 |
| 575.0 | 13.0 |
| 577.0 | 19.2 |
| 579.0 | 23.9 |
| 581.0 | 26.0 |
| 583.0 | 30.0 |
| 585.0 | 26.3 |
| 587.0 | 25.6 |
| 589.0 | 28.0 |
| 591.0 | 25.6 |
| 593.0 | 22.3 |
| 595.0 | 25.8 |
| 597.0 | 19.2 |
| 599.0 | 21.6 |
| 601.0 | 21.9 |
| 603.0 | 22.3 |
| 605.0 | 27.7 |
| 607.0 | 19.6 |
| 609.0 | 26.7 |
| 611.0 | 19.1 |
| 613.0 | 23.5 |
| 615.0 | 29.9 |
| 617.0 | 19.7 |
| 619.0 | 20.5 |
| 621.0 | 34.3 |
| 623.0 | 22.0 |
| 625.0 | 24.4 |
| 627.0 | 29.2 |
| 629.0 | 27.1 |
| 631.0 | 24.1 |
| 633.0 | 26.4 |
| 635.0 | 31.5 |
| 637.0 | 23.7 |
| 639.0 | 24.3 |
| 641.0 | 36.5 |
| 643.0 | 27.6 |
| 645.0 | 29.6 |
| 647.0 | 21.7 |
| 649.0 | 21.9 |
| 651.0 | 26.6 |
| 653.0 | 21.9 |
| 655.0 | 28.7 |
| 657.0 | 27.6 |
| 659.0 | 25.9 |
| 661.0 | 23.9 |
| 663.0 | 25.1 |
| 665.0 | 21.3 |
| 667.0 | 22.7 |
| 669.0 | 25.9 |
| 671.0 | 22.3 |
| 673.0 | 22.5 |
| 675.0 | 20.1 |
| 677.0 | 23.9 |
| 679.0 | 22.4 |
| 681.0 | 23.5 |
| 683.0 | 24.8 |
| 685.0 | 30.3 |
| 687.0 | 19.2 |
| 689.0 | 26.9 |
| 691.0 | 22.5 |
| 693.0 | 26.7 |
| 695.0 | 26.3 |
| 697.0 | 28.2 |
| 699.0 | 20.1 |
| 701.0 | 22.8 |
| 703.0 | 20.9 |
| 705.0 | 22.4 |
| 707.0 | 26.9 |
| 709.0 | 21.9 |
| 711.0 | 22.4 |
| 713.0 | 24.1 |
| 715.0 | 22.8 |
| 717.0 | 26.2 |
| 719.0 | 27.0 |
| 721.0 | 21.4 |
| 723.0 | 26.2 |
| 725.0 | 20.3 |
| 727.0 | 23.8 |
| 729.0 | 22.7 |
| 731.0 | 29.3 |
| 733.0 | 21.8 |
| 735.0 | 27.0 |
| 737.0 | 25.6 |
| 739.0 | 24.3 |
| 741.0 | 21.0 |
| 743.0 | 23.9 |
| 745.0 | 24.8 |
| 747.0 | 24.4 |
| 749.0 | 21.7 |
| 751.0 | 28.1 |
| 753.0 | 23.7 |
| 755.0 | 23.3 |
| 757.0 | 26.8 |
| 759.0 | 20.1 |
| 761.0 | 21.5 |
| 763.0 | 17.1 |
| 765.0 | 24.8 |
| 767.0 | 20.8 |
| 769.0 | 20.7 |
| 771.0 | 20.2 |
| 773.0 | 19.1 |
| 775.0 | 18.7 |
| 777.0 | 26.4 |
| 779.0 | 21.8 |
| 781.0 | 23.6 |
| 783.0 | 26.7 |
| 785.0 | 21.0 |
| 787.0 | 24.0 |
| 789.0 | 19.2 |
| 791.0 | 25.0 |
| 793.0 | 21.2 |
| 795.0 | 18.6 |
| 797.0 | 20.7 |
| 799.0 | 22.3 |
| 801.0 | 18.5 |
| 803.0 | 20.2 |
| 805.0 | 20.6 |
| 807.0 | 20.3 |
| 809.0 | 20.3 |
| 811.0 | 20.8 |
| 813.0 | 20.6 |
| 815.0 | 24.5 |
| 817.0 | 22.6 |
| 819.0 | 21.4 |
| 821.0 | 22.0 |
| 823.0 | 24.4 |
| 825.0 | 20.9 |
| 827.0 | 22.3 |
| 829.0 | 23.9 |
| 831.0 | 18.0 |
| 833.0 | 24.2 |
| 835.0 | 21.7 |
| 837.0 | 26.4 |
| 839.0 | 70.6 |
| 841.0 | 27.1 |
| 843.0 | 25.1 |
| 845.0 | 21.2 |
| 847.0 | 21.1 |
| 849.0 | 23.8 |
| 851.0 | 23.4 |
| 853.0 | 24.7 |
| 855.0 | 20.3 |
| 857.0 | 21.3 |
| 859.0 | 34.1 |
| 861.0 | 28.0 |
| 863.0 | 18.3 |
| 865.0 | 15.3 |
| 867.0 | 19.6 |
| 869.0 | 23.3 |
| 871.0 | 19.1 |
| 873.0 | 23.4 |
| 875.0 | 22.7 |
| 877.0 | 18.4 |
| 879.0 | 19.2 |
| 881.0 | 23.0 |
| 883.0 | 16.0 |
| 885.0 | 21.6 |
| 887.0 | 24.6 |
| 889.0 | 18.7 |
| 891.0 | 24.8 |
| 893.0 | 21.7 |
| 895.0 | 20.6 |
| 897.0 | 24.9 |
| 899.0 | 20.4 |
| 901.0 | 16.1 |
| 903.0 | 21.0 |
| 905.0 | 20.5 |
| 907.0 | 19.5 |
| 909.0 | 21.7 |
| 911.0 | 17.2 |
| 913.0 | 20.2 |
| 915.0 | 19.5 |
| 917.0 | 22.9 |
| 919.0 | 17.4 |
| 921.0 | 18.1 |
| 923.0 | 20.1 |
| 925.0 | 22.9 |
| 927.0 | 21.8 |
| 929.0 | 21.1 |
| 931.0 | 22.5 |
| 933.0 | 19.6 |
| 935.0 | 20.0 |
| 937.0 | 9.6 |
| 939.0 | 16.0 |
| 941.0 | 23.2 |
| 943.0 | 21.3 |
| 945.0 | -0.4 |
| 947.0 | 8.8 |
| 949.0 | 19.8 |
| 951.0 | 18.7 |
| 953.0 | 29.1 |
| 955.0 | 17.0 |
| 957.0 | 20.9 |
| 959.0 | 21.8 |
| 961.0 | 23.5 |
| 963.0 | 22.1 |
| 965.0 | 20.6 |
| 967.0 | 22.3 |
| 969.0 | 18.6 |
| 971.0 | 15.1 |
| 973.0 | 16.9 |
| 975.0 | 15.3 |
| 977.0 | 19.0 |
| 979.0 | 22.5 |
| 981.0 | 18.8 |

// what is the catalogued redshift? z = 0.279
